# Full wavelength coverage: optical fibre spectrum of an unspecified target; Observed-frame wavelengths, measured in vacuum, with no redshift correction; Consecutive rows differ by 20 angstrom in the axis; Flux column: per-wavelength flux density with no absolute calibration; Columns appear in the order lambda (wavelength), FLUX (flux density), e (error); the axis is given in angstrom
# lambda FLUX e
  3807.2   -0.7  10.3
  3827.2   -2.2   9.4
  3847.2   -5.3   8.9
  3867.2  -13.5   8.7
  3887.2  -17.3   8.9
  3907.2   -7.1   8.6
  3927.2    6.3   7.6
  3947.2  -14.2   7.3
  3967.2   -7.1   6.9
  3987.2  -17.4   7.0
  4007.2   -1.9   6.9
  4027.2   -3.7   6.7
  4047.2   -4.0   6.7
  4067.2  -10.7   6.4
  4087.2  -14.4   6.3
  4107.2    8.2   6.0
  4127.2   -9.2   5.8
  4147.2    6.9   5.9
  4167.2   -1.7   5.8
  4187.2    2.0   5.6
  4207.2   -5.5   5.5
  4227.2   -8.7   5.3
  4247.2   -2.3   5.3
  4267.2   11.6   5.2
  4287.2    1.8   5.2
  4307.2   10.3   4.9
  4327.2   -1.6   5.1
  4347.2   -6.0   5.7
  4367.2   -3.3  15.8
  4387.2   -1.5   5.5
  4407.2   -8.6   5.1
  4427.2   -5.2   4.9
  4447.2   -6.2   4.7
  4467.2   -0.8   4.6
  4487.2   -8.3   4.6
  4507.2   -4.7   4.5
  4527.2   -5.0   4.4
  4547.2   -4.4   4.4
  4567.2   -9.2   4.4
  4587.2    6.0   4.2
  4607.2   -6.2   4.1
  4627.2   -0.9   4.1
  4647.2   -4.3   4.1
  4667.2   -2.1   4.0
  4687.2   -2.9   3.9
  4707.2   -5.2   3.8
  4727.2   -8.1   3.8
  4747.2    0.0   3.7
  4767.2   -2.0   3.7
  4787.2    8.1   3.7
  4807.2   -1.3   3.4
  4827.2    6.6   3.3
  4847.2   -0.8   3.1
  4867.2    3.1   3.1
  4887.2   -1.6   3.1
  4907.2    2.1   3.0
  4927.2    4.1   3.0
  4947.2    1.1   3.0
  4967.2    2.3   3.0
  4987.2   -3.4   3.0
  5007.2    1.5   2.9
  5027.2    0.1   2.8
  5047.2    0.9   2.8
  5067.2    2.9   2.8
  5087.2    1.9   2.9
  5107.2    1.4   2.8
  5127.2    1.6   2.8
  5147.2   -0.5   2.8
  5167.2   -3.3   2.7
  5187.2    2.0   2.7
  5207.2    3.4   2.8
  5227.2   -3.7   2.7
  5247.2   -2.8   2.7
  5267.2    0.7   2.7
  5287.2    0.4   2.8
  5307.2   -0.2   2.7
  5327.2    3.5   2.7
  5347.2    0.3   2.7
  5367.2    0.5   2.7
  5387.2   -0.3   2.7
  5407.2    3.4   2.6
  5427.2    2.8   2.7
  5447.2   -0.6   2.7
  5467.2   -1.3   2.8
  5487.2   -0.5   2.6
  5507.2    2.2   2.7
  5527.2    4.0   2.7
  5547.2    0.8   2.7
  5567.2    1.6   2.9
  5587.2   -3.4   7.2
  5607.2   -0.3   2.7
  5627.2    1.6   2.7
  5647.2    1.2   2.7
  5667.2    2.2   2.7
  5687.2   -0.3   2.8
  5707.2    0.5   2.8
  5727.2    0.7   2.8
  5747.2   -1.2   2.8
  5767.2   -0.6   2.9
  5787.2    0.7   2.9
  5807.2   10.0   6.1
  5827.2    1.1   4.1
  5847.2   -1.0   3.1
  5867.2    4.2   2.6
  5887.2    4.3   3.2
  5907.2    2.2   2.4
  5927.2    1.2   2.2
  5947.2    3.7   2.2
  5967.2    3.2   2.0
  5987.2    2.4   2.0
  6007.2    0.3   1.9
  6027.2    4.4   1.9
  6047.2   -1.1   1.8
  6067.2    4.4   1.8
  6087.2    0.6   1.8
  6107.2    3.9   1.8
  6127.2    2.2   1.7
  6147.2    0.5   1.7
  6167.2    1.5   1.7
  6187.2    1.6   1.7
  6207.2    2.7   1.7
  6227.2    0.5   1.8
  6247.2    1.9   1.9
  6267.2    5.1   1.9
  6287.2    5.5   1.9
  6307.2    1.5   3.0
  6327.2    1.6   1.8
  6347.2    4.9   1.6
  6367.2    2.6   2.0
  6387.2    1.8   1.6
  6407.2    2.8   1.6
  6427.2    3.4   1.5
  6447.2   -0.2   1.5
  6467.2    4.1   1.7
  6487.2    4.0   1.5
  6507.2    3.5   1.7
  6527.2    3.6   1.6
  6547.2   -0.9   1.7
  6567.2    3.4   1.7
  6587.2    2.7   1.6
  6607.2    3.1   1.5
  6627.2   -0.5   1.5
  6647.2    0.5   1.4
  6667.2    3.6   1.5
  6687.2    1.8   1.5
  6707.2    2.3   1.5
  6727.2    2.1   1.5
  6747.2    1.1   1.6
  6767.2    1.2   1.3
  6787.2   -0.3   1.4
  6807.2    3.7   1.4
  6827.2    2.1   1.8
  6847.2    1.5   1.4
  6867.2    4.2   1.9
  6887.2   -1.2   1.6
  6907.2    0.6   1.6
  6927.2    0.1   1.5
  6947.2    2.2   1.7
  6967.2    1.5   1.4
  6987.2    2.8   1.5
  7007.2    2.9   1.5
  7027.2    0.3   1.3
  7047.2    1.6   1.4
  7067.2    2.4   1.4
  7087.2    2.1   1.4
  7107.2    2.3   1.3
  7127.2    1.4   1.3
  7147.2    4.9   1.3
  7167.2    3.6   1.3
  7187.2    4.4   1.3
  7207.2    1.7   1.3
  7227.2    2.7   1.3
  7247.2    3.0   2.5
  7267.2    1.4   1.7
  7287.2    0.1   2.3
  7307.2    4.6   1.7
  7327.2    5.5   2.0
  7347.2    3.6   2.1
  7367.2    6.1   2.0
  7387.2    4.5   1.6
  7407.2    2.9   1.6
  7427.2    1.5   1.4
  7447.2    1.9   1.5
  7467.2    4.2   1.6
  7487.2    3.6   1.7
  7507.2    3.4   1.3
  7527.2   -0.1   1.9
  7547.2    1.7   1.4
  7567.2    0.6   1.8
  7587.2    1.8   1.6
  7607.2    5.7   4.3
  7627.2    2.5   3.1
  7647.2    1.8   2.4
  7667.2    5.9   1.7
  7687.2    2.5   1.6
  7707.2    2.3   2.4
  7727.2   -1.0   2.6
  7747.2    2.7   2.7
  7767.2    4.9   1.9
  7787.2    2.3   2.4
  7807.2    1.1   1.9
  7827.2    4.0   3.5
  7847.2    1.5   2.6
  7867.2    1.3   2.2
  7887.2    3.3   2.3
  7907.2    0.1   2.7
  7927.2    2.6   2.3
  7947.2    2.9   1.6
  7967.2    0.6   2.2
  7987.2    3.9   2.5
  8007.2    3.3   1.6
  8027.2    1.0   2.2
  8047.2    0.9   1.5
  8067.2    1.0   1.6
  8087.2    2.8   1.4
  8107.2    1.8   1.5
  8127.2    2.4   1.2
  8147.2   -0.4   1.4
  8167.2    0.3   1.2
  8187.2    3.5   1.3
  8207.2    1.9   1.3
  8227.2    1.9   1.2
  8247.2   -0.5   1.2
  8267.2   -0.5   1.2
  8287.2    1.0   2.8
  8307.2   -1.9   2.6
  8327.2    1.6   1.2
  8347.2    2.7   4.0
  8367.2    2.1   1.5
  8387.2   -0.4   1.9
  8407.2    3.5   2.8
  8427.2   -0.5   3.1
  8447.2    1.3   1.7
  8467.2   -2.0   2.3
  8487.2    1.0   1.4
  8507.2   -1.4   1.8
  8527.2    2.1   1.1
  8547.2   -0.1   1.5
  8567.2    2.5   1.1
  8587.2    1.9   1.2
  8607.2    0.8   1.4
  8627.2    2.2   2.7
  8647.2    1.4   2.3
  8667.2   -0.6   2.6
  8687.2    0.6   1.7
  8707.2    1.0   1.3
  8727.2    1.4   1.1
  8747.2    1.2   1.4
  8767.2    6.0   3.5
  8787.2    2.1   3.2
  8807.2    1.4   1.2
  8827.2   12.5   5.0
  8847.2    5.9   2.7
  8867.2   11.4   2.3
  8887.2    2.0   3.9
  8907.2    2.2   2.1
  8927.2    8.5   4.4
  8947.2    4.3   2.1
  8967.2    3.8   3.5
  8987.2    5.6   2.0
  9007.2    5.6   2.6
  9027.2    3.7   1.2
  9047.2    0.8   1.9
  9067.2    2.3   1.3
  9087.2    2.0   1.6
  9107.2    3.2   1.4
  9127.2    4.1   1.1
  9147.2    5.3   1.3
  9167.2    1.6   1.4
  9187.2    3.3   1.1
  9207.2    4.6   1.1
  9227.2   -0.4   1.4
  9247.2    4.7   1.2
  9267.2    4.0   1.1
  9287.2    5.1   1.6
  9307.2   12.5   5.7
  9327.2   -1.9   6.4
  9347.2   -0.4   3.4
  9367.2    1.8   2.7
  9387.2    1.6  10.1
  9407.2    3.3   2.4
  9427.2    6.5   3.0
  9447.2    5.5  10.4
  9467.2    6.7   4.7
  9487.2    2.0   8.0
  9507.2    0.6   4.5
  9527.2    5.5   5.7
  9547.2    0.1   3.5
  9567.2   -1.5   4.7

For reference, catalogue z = 1.377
